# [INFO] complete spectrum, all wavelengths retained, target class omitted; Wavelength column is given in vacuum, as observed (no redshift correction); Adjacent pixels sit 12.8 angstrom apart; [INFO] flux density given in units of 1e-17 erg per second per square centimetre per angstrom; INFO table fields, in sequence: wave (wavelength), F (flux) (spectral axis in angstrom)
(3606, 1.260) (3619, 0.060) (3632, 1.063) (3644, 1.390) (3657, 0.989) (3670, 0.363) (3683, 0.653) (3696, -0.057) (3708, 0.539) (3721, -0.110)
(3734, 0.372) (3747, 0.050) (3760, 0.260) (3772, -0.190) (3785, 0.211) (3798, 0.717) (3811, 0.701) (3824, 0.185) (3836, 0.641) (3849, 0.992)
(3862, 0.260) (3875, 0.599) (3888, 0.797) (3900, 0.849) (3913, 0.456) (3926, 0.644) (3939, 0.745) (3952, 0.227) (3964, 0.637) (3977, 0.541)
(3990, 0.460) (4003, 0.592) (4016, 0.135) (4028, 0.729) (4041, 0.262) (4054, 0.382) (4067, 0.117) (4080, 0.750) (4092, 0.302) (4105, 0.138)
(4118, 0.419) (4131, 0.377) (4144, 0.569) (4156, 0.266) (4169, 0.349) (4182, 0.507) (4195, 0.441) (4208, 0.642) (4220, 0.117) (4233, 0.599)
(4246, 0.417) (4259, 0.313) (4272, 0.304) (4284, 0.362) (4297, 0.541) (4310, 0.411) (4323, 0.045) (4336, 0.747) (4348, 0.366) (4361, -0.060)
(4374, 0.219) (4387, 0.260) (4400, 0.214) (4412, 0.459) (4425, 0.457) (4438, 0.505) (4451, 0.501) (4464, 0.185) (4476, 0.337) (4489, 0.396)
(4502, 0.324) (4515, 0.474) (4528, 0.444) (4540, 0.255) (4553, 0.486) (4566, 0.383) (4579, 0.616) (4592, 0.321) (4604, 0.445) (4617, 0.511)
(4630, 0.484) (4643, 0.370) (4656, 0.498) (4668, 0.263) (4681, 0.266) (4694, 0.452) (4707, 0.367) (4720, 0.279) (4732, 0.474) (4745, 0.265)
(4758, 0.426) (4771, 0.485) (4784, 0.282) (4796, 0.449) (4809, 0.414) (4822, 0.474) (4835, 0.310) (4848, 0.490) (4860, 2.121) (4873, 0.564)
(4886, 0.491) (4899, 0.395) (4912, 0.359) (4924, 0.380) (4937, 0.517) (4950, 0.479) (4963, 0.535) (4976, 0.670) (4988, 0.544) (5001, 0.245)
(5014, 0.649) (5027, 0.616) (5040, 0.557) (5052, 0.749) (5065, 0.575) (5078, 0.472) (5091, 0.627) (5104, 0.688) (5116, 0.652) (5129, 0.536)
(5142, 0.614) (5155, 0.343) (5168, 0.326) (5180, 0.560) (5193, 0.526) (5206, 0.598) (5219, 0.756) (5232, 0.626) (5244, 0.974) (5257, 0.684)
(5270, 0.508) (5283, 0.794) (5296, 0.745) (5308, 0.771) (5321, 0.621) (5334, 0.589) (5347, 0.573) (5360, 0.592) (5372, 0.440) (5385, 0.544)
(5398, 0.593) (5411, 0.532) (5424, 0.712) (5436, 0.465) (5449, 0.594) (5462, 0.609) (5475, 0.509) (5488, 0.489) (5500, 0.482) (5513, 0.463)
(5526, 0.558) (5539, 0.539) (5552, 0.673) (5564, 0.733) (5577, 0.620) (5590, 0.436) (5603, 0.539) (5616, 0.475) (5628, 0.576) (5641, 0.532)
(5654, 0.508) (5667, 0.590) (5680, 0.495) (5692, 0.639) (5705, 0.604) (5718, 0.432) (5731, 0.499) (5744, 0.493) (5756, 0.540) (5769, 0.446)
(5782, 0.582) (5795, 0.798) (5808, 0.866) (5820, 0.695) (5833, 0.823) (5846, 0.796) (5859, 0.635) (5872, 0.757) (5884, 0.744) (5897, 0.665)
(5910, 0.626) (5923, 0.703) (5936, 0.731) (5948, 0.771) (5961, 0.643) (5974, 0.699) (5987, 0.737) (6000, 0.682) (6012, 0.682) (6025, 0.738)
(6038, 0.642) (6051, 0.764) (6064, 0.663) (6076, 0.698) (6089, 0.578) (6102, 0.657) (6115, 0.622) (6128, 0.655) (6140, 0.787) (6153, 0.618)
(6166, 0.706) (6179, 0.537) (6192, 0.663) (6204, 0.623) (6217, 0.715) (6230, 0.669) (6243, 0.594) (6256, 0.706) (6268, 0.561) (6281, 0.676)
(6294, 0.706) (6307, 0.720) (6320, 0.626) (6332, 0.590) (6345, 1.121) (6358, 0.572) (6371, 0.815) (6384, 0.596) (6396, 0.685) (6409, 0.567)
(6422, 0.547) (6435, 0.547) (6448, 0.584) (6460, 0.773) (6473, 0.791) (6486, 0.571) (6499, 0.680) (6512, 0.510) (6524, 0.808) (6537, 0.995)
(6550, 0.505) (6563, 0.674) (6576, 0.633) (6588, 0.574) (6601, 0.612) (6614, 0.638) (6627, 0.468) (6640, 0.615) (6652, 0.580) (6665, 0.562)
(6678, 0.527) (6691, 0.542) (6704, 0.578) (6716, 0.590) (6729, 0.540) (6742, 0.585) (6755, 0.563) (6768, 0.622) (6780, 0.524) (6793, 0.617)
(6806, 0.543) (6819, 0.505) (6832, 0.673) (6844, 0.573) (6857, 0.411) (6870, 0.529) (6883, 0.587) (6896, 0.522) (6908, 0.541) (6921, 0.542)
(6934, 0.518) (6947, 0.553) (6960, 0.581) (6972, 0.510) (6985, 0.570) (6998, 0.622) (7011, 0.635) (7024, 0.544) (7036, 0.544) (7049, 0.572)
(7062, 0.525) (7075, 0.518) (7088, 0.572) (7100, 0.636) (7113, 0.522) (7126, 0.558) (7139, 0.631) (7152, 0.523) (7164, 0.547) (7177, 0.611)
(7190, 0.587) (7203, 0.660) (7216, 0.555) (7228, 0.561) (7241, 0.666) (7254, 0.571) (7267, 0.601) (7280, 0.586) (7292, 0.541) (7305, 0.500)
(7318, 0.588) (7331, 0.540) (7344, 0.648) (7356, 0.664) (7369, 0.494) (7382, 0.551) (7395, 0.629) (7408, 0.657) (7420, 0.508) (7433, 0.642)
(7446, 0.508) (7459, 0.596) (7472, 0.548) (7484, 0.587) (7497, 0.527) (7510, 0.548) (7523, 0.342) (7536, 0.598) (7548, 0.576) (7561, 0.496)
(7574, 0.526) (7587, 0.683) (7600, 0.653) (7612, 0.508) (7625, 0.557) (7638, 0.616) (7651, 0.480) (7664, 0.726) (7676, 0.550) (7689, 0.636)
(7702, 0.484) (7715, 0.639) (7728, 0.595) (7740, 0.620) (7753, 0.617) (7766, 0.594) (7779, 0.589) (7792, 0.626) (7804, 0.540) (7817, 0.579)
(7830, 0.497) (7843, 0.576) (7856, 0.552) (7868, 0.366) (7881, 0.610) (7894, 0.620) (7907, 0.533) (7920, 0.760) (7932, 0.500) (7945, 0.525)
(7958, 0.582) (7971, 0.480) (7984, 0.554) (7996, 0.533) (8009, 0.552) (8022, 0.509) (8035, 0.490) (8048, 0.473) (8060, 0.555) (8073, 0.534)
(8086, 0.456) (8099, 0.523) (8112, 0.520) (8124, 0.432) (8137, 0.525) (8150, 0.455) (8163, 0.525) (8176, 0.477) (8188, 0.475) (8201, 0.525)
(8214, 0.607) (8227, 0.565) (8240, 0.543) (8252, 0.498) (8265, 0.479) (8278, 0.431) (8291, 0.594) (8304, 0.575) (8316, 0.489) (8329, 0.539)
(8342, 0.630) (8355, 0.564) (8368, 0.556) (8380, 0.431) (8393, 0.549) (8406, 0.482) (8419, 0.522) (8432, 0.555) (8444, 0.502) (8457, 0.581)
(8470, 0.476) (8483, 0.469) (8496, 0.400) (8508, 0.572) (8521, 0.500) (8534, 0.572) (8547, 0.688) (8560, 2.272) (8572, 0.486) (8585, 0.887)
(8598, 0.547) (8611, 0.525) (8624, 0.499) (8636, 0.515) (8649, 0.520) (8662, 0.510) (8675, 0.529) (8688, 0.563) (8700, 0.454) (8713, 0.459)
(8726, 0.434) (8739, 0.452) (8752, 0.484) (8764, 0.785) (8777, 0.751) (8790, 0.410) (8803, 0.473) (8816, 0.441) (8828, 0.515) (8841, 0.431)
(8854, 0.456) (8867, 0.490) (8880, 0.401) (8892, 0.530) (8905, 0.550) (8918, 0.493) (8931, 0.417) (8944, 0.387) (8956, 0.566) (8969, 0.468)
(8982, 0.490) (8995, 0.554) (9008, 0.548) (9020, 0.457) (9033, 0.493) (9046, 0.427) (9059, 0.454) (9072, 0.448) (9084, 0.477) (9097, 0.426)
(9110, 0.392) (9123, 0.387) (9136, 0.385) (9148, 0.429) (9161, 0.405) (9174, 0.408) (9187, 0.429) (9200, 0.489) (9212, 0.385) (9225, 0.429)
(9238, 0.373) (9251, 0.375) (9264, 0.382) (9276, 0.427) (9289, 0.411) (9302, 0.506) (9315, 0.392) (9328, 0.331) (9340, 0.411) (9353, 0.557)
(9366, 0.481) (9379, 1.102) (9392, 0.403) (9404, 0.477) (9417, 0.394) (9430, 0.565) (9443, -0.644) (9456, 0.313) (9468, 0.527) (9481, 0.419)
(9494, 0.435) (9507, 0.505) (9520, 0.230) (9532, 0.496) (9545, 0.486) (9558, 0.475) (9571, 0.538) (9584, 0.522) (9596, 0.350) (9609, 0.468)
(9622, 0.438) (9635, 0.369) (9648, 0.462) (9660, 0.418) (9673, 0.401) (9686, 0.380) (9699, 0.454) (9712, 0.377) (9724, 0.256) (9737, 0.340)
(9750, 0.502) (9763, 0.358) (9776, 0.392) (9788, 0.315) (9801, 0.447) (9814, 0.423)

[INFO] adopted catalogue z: 0.304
